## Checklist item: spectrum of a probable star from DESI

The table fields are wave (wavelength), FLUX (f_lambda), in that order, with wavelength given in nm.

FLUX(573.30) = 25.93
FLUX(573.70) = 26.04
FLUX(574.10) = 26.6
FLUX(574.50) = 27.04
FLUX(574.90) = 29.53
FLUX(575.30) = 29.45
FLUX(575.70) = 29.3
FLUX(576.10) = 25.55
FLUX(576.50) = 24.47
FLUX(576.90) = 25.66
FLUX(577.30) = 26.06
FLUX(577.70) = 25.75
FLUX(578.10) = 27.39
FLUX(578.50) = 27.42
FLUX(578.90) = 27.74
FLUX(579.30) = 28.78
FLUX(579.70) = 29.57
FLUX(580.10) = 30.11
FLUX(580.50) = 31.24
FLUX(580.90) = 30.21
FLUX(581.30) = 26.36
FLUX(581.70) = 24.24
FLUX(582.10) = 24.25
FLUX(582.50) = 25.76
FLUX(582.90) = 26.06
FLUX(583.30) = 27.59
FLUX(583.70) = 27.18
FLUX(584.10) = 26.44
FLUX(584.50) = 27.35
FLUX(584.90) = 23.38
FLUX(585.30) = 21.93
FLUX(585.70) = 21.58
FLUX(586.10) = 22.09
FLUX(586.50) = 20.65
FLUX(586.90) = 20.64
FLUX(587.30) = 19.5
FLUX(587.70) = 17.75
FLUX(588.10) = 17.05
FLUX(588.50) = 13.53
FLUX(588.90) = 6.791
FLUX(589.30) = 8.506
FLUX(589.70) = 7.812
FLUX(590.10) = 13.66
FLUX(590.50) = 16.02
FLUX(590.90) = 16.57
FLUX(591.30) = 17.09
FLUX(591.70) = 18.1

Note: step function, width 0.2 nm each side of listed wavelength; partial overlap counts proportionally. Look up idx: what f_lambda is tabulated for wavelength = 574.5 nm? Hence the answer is 27.04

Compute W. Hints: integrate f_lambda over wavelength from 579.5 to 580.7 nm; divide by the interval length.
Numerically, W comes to 30.3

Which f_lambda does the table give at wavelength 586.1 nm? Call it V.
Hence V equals 22.09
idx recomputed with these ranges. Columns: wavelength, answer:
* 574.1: 26.6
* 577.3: 26.06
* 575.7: 29.3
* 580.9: 30.21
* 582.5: 25.76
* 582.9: 26.06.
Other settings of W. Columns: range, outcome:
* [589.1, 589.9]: 8.16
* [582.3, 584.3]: 26.6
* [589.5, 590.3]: 10.7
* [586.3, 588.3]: 19.1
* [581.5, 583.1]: 25.1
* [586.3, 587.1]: 20.6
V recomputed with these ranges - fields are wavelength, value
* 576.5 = 24.47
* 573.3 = 25.93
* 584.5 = 27.35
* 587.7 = 17.75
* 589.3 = 8.506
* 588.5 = 13.53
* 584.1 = 26.44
